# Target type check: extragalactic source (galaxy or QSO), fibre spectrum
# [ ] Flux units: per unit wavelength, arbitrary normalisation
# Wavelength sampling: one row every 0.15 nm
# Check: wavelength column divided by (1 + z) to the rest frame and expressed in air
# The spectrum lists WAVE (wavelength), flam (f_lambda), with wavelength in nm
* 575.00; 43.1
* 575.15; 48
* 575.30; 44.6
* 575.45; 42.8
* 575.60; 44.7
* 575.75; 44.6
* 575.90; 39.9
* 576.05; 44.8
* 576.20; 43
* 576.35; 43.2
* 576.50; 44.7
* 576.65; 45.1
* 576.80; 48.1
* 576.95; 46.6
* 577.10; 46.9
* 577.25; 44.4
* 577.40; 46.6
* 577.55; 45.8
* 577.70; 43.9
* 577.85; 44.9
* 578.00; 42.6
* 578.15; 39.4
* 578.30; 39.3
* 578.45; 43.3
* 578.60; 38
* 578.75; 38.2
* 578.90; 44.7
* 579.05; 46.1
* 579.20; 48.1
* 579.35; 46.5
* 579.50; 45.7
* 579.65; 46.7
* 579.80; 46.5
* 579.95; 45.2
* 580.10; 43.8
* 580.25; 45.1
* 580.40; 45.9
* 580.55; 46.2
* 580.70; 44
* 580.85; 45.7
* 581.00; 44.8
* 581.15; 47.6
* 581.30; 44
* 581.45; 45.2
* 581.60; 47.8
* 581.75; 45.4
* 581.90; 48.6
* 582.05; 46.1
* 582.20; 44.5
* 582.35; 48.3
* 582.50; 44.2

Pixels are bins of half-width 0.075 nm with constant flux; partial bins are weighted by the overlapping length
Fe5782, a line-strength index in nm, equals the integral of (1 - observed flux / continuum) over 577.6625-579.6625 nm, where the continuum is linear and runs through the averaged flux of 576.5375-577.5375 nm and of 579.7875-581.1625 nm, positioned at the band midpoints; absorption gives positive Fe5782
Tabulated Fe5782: 0.11 nm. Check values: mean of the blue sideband 46.2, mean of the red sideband 45.3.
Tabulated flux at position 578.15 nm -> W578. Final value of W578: 39.4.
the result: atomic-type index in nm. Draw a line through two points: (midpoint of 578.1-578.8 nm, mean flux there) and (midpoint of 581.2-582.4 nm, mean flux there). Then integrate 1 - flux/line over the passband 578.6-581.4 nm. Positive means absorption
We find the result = -0.16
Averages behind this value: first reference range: 39.7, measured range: 45.1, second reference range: 46.2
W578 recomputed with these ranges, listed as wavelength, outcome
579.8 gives 46.5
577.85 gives 44.9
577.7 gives 43.9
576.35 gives 43.2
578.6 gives 38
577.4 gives 46.6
